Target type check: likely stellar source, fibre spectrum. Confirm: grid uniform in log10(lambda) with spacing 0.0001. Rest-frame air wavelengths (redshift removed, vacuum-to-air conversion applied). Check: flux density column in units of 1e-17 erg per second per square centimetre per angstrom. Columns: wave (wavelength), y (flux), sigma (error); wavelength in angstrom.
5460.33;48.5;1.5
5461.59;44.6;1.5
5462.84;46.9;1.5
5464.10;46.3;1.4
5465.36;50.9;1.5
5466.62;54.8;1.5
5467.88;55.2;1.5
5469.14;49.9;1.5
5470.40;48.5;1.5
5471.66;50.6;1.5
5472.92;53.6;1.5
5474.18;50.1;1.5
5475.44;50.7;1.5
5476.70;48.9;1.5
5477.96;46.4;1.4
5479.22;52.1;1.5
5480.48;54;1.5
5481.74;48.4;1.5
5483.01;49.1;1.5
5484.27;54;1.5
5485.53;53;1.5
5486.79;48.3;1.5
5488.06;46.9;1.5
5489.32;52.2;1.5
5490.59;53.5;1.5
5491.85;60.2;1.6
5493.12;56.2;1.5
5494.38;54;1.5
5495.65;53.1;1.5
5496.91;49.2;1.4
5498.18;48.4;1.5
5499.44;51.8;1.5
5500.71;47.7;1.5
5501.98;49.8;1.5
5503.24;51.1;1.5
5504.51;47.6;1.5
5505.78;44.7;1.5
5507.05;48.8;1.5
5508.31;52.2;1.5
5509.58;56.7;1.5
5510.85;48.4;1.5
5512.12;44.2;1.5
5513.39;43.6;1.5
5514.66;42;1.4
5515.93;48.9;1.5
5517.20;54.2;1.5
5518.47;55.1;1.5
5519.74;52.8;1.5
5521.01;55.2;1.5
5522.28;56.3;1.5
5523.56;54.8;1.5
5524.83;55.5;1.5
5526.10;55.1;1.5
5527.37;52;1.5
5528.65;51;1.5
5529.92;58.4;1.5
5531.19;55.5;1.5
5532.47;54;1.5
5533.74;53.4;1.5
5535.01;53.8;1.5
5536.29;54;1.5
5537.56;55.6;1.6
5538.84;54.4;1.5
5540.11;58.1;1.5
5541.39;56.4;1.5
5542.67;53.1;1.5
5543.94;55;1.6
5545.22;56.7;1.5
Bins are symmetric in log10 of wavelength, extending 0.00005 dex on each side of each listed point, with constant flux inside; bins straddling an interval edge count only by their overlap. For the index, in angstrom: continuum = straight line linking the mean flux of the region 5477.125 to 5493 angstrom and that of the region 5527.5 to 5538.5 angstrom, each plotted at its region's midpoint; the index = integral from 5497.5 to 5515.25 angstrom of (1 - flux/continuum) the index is 1.5 angstrom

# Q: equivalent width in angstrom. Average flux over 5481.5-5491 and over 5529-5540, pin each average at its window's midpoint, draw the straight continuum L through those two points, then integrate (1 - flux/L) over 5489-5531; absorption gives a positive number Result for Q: 0.9 angstrom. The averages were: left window 50.7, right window 55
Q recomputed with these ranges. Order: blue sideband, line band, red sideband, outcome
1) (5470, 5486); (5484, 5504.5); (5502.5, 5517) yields -0.91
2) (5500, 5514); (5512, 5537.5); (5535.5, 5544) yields -0.25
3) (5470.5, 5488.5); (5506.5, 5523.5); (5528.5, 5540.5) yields 0.82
